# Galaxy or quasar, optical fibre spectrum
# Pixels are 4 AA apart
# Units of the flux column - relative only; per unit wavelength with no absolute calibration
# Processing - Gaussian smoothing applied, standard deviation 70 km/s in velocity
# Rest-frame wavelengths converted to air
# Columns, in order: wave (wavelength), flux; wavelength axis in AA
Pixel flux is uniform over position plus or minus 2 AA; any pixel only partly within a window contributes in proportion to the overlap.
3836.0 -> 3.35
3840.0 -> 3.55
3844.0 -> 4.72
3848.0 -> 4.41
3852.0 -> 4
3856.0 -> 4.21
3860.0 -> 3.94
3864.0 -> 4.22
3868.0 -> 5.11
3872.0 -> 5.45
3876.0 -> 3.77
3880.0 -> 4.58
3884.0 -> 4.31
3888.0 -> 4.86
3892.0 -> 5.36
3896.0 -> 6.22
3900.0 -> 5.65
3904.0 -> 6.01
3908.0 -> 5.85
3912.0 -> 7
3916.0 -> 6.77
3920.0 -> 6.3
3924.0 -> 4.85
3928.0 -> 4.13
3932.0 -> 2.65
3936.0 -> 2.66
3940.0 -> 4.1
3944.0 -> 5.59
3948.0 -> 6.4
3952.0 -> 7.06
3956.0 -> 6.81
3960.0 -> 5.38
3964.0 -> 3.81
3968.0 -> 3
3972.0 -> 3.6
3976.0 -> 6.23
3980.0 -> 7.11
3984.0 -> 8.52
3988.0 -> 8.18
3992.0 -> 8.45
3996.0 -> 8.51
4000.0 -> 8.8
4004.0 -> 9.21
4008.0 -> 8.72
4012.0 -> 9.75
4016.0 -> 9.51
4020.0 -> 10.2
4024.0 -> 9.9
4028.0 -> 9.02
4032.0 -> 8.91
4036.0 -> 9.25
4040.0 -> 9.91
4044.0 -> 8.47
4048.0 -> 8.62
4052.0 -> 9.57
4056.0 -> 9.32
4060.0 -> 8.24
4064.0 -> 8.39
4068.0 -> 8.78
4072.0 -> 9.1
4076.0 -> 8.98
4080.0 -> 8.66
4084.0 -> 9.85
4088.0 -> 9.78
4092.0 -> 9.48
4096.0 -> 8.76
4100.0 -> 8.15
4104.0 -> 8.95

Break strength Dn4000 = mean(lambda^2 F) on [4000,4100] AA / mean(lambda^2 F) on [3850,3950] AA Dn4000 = 1.99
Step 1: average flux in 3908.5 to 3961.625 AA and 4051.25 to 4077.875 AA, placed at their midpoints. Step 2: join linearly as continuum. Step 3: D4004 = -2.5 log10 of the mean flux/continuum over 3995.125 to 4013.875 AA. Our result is -0.24 mag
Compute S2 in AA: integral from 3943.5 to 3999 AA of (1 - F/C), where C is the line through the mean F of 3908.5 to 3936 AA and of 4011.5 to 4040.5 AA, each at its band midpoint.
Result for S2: 6.4 AA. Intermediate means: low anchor 5.12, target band 6.4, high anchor 9.53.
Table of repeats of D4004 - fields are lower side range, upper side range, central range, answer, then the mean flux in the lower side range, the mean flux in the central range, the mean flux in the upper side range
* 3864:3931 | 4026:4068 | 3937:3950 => 0.24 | 5.31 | 5.16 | 8.96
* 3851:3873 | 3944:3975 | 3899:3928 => -0.22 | 4.47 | 5.94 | 5.21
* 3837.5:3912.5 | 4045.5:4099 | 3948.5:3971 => 0.25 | 4.85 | 5.22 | 9.02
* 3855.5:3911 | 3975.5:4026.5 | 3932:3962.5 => 0.34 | 5.02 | 5.22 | 8.78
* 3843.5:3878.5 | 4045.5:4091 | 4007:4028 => -0.21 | 4.42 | 9.6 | 9.03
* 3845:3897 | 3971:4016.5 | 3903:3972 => 0.24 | 4.62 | 5.14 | 8.1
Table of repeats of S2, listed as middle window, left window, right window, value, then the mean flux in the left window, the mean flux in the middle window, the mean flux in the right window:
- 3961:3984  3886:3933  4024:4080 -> 6.5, 5.53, 5.11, 8.99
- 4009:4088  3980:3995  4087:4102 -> -4.9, 8.22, 9.19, 8.99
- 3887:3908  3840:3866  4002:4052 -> -0.7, 4.2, 5.68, 9.3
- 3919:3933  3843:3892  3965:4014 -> 3.3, 4.5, 4.48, 7.43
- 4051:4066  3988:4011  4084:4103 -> 0.2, 8.73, 8.83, 9.12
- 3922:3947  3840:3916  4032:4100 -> 8.5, 4.99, 4.09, 9.04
